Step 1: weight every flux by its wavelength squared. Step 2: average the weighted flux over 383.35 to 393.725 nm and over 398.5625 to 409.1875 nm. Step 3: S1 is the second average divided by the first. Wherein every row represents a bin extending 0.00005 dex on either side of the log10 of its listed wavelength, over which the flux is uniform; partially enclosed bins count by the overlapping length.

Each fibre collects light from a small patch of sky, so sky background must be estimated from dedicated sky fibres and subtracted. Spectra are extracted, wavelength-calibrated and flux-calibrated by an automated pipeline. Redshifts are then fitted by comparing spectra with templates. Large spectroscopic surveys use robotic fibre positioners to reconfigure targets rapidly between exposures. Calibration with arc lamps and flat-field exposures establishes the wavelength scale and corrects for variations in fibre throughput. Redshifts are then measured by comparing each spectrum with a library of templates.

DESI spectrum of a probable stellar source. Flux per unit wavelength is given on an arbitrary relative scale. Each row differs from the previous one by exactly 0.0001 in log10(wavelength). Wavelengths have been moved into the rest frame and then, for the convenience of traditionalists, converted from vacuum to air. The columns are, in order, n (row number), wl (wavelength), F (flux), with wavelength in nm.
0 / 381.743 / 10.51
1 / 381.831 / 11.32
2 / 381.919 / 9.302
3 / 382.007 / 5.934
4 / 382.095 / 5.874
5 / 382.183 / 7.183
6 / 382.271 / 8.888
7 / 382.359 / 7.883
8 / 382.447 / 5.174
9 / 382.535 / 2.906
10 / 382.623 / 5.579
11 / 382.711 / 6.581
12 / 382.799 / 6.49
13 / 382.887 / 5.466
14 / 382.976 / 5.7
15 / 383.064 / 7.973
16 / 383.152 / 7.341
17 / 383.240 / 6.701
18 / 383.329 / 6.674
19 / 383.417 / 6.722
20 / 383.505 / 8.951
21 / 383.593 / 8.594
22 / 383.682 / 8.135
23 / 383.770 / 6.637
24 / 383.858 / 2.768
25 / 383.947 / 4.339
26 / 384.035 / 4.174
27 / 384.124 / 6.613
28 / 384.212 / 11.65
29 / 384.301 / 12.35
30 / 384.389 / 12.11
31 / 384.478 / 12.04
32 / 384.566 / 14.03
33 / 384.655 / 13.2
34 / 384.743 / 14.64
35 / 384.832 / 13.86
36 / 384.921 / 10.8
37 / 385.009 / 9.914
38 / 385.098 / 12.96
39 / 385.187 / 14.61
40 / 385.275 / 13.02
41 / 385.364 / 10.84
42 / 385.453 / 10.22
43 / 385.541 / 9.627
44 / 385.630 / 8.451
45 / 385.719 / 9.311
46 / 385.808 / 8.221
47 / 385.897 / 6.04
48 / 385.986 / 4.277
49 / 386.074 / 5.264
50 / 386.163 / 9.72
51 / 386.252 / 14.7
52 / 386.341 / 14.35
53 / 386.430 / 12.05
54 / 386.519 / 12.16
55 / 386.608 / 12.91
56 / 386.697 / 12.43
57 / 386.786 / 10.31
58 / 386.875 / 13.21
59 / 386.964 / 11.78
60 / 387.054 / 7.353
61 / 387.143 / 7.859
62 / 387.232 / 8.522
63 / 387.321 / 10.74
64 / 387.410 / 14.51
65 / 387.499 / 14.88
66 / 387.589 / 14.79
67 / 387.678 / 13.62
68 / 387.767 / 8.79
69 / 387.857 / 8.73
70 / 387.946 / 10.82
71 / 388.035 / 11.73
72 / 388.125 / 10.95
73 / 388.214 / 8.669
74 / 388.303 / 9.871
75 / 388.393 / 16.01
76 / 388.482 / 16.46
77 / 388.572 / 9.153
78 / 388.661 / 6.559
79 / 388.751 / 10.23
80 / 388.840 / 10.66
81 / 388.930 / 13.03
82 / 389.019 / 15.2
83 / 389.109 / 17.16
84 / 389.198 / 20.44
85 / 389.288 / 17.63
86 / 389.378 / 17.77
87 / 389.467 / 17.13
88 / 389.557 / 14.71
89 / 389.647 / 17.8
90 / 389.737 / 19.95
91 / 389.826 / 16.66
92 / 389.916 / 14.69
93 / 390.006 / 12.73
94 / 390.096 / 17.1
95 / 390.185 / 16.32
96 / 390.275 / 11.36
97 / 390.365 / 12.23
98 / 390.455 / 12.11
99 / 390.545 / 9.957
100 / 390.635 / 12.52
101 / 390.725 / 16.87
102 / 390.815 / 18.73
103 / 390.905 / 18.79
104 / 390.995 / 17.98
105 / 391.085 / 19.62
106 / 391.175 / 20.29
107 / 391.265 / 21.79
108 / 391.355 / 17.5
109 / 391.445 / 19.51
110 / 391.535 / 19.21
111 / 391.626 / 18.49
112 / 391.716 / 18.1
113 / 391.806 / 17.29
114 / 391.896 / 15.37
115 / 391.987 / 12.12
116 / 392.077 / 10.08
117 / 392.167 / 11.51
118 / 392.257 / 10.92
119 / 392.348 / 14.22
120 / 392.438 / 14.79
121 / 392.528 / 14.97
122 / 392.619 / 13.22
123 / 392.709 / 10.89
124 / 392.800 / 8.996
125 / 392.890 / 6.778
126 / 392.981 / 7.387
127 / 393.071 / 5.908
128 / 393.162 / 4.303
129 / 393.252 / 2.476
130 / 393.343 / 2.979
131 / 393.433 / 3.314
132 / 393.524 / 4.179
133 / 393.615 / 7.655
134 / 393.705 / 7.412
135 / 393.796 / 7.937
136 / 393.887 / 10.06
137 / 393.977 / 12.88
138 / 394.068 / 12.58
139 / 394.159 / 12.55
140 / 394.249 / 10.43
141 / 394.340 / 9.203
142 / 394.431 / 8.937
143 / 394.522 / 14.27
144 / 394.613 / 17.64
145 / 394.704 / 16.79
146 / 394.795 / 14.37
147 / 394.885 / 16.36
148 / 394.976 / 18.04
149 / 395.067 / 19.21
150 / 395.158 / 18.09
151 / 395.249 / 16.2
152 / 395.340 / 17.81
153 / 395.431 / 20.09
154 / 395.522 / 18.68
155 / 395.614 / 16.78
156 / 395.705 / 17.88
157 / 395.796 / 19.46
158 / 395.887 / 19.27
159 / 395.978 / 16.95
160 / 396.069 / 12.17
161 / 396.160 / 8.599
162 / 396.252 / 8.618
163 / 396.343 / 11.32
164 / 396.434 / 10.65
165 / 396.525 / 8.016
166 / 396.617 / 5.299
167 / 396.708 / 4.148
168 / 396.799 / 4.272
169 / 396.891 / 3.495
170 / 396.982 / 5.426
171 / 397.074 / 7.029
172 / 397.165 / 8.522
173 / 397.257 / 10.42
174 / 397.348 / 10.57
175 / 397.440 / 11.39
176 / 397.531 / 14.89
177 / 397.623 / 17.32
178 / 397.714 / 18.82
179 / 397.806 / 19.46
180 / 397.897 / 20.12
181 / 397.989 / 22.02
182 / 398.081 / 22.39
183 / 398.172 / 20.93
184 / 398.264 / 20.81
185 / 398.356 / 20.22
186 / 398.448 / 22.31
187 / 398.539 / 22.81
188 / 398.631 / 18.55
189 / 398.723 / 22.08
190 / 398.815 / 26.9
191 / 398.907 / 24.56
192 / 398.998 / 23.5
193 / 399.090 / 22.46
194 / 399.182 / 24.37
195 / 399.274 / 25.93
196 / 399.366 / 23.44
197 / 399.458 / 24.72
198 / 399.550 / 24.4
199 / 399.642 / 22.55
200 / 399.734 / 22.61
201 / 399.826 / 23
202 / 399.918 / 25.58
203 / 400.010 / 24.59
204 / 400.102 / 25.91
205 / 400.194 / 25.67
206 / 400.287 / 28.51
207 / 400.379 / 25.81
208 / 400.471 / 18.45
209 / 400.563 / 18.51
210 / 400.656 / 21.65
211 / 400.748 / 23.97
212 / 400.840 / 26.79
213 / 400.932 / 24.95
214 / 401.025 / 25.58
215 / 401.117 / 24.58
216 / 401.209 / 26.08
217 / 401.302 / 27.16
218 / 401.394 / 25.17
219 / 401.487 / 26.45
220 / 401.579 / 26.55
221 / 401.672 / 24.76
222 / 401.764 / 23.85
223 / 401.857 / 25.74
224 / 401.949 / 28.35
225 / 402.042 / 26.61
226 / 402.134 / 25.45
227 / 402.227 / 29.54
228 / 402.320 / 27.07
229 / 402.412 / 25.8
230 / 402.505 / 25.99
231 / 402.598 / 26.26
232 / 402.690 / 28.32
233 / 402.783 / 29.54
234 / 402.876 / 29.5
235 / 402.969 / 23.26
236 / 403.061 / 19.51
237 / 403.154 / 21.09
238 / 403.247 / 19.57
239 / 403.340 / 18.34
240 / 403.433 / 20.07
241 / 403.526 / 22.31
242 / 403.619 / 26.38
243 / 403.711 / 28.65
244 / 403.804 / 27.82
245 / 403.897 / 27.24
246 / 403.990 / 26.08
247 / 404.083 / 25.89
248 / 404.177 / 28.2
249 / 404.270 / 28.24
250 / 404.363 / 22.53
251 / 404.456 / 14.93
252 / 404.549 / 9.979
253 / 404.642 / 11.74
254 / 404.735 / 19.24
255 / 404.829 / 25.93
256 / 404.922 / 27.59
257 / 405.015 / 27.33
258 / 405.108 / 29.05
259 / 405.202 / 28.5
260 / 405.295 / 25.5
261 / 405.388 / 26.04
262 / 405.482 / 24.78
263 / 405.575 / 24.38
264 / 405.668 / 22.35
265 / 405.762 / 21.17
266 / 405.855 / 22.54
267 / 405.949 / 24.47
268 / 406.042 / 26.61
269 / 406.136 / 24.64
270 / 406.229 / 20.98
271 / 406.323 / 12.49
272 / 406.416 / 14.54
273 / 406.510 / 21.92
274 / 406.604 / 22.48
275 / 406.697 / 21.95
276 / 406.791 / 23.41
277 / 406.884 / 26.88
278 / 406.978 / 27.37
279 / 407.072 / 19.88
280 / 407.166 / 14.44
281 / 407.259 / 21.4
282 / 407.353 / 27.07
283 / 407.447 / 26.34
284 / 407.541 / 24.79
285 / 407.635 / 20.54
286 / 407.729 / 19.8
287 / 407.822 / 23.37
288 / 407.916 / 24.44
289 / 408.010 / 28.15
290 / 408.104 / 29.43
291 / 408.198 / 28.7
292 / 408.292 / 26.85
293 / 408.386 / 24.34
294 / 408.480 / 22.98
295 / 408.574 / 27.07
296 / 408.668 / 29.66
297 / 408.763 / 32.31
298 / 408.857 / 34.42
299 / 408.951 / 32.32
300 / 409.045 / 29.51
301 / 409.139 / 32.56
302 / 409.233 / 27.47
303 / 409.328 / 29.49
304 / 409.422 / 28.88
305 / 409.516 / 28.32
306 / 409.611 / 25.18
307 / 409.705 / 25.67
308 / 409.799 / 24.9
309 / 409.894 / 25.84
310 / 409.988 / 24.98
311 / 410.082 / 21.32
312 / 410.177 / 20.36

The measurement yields 2.21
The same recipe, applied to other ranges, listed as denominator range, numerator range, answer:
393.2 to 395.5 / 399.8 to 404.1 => 2.15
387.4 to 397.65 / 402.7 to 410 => 2.03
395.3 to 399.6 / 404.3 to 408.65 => 1.46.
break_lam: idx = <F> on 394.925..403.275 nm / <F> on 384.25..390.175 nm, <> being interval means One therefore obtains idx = 1.7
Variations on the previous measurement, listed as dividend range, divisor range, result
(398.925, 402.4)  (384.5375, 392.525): 1.87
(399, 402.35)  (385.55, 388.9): 2.32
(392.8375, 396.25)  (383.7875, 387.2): 1.19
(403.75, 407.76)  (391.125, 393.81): 1.97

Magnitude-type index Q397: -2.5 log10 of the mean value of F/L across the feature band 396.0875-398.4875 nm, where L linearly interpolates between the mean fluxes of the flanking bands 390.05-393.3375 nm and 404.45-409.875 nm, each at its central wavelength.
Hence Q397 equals 0.349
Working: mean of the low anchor 13.7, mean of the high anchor 24.6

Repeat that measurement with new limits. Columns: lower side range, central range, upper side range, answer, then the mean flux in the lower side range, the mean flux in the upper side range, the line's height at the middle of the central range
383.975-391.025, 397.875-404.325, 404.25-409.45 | -0.18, 12.4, 24.4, 20.8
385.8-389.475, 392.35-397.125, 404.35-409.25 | 0.40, 11.8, 24.1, 16.4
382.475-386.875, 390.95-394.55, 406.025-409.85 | 0.22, 9.31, 25.2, 14.8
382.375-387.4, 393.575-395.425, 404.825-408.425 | 0.17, 9.3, 23.9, 15.8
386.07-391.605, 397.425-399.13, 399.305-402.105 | 0.09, 13.9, 24.7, 22.5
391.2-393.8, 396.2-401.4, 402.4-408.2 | -0.09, 11.5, 23.6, 17.4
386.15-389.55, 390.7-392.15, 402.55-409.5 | -0.18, 12.5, 24.5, 14.9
